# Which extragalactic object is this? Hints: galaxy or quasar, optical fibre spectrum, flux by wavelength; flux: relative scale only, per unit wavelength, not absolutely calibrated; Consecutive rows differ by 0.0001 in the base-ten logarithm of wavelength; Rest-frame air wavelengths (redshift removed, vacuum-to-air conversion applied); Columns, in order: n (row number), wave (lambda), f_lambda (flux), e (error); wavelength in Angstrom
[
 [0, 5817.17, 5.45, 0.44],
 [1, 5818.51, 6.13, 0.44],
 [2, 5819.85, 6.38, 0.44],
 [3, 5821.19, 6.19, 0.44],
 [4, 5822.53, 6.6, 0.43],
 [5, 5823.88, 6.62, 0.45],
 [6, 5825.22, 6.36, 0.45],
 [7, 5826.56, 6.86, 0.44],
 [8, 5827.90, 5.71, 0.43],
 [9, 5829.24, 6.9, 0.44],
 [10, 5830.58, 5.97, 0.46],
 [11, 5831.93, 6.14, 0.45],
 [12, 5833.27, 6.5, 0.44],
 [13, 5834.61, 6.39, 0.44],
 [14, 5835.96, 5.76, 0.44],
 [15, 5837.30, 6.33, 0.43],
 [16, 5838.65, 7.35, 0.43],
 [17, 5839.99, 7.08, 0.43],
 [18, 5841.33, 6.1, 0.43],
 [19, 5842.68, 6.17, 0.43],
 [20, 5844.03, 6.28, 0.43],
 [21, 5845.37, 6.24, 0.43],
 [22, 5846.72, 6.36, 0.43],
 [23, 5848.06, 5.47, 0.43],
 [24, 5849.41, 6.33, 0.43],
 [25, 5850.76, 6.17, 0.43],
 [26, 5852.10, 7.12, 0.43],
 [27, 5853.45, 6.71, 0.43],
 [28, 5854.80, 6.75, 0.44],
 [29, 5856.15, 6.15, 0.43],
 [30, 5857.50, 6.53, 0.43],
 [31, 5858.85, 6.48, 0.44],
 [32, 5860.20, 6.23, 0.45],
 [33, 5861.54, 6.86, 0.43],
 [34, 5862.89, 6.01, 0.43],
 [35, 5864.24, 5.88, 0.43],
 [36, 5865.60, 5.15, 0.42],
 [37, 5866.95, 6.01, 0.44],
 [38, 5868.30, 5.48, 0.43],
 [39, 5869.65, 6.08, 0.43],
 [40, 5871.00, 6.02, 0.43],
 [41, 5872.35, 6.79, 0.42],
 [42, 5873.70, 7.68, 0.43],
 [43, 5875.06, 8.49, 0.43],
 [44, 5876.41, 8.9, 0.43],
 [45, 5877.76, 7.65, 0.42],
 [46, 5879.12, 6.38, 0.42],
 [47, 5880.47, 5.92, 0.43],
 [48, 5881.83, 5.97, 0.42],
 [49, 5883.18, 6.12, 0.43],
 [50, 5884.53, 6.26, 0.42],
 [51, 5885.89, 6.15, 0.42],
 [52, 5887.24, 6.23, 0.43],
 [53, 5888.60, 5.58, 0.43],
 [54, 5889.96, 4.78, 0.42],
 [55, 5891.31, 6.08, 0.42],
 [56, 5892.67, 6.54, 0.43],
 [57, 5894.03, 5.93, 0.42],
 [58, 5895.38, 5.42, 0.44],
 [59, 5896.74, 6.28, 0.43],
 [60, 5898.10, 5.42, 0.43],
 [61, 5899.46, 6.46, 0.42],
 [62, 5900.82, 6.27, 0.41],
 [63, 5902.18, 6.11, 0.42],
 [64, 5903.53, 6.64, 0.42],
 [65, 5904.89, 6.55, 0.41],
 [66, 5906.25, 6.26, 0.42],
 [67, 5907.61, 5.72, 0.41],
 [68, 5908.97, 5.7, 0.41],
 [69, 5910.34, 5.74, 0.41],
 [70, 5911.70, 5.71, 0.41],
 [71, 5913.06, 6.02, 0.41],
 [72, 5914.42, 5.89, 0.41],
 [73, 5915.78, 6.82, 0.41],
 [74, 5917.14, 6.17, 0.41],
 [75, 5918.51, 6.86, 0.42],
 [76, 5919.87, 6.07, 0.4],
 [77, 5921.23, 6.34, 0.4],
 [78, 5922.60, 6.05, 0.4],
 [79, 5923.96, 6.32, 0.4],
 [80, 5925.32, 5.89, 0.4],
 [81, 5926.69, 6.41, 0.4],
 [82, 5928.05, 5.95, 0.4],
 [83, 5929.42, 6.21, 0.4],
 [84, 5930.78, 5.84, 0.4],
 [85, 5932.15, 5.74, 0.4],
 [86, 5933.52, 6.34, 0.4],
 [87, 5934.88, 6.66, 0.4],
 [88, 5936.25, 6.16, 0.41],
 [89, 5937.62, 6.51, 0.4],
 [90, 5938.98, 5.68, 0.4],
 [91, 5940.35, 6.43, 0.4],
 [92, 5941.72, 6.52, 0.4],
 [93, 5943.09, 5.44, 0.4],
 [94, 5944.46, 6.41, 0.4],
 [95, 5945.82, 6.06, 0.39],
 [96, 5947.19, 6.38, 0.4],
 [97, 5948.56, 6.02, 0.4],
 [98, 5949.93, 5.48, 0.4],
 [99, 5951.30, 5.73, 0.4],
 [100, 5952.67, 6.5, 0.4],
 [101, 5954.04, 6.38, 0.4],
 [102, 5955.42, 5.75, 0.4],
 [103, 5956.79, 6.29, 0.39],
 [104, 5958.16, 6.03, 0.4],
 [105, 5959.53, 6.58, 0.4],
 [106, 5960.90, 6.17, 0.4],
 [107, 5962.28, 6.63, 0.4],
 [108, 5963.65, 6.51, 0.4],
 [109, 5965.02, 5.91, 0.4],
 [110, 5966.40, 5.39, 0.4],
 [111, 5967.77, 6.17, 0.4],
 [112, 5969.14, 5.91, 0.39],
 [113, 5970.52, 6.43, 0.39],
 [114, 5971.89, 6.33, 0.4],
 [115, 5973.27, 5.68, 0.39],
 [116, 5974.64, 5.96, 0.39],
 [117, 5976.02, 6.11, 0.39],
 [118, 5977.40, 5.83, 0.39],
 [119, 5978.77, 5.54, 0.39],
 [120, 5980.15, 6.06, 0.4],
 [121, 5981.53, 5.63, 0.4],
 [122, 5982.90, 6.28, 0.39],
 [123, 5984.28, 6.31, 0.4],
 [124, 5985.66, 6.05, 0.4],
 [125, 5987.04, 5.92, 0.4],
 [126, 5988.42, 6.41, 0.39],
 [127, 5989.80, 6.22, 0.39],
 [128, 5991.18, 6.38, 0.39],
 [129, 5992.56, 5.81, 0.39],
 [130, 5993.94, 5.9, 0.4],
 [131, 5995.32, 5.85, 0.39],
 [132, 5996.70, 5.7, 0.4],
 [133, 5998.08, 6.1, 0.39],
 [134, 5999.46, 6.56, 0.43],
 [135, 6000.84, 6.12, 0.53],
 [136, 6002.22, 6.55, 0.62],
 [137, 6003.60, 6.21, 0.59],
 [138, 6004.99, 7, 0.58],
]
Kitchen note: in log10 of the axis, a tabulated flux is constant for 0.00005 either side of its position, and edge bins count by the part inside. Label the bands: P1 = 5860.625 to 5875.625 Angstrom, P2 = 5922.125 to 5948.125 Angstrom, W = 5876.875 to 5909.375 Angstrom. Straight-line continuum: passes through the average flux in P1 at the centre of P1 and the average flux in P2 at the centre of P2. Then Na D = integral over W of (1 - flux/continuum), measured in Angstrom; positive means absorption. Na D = 0.9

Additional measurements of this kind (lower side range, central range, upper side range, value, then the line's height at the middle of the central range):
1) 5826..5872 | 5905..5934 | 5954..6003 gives 0.4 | 6.18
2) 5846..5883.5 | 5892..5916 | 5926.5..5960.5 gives 0.9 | 6.32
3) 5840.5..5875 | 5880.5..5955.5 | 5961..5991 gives 1.2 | 6.19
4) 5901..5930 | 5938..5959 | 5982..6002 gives 0.2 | 6.15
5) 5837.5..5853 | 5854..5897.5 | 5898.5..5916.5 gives -0.4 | 6.28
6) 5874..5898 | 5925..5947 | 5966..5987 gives 0.1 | 6.17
